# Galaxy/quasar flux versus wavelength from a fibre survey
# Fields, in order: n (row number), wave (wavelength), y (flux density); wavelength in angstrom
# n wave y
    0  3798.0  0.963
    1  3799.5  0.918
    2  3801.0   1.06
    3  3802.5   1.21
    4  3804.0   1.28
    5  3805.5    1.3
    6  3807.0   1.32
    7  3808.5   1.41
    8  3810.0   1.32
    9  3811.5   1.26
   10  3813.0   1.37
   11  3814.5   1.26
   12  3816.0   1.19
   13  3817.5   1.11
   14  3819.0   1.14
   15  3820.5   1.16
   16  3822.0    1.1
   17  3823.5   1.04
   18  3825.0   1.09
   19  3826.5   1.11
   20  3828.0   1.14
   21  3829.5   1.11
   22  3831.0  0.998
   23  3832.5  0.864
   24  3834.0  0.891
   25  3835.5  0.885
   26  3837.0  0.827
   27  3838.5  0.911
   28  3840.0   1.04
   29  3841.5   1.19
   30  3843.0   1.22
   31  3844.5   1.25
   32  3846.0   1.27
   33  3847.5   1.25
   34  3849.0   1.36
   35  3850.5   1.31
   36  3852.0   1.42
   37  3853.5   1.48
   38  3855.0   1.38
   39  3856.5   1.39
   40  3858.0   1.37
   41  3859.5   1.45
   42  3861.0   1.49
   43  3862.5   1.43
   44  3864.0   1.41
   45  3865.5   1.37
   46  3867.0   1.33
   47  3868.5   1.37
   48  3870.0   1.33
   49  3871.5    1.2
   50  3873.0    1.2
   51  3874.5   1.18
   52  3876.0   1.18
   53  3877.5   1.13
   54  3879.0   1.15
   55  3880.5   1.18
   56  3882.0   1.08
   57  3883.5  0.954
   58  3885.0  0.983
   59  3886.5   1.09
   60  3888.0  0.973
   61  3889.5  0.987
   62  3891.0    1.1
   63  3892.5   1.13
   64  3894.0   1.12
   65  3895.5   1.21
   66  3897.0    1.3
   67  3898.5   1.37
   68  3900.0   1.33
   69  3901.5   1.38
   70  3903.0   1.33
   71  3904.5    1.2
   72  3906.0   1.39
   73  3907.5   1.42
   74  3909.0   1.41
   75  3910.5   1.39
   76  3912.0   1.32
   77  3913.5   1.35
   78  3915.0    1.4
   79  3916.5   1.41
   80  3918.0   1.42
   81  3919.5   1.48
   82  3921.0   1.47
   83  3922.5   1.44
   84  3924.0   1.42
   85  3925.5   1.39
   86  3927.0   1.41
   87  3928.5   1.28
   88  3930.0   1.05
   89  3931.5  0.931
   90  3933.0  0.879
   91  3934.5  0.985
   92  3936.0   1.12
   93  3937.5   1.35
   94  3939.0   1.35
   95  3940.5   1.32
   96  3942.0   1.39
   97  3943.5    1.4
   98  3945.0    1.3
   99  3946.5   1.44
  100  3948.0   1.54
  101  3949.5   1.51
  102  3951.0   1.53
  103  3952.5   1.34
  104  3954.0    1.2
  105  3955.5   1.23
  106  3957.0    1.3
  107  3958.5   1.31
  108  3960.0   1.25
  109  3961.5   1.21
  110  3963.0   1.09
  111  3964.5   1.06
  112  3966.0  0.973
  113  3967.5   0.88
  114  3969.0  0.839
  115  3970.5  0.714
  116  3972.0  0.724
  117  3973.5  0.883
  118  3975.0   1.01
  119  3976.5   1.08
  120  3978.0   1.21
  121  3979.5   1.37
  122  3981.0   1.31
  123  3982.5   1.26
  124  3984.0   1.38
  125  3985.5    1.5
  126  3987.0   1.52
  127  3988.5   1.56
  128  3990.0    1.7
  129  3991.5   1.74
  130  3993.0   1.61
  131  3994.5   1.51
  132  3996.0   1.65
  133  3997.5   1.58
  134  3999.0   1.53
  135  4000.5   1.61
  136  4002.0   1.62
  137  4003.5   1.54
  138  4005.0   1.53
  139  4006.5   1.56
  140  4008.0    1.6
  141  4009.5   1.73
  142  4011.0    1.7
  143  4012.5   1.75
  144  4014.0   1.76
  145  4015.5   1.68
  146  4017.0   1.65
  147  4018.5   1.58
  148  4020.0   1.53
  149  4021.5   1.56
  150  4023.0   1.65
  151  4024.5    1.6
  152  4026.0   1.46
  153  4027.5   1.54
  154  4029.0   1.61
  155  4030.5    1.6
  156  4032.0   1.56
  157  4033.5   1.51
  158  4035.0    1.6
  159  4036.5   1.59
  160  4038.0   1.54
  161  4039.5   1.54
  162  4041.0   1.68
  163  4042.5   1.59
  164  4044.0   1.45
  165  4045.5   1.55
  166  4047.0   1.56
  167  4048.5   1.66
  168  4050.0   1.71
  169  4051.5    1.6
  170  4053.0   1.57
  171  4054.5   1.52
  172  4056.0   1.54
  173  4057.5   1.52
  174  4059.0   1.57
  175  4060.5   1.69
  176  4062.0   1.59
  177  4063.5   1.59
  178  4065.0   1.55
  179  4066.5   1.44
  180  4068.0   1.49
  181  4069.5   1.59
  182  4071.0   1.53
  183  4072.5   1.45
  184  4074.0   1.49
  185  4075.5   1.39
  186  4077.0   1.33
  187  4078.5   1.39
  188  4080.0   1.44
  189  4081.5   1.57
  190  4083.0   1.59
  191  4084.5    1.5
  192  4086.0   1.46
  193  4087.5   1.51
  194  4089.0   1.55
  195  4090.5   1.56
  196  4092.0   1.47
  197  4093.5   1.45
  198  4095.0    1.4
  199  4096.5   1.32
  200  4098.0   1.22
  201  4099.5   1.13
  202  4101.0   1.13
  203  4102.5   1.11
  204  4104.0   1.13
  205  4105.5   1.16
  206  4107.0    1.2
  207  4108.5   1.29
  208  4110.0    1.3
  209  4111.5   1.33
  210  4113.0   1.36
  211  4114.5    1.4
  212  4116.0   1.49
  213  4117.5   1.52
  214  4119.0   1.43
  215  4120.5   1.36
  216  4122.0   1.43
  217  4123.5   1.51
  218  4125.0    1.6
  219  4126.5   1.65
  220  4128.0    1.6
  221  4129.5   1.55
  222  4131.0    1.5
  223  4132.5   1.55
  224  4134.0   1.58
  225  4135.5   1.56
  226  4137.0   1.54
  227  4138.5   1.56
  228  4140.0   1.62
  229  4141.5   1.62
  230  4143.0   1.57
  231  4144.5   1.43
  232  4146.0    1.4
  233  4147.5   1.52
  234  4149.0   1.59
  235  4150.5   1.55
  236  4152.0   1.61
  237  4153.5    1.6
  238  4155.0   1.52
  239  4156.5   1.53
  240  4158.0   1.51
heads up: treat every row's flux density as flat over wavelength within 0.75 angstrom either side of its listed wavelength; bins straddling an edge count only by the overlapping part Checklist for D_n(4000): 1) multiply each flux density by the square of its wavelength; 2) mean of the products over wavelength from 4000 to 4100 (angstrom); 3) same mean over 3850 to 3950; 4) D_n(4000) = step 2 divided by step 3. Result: 1.29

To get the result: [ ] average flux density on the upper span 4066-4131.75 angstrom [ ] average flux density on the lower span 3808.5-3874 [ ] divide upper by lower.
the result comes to 1.16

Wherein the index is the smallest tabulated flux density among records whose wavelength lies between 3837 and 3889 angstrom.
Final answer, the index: 0.827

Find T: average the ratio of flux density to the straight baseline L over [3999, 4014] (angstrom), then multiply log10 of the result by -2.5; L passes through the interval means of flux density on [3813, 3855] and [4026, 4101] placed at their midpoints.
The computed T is -0.15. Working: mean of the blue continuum 1.14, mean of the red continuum 1.51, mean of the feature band 1.63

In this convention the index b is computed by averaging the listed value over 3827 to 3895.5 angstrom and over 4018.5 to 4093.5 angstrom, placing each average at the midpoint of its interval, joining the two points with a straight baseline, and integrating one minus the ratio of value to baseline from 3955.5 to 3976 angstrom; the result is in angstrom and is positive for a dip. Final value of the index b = 5.2 angstrom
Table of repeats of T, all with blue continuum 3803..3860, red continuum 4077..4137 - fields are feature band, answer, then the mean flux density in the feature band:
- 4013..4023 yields -0.21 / 1.63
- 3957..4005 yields 0.01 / 1.3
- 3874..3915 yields 0.03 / 1.21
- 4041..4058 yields -0.15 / 1.58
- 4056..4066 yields -0.14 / 1.58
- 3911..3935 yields -0.02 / 1.29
